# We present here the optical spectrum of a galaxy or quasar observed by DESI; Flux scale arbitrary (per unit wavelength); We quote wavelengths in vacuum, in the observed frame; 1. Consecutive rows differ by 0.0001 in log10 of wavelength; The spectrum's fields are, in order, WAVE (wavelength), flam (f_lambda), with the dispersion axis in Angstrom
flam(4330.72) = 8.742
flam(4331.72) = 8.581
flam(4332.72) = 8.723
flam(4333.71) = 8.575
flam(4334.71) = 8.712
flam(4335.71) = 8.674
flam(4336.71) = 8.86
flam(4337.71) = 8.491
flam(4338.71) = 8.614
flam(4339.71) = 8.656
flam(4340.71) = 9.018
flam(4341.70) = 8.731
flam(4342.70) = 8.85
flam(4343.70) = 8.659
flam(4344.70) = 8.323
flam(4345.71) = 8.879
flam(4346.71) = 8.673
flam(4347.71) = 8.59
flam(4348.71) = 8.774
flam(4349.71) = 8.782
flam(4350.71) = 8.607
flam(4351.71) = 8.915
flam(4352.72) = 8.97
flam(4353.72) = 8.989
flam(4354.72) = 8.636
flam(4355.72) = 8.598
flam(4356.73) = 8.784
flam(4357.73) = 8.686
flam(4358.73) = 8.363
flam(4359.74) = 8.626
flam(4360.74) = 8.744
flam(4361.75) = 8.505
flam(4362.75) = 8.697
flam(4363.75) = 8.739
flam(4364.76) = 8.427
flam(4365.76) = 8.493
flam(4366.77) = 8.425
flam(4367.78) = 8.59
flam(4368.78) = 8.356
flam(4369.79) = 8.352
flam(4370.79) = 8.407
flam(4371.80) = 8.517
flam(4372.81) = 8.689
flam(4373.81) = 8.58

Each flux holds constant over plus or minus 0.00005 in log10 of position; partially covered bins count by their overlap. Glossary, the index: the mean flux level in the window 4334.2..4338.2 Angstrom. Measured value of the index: 8.67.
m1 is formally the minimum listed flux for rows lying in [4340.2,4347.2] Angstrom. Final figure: 8.323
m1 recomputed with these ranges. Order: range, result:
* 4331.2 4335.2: 8.575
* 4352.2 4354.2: 8.97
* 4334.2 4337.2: 8.674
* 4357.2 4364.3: 8.363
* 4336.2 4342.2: 8.491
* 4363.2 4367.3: 8.425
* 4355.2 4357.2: 8.598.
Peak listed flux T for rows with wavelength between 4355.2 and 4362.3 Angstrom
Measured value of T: 8.784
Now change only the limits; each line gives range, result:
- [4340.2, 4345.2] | 9.018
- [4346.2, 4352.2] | 8.915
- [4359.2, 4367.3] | 8.744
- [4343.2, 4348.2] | 8.879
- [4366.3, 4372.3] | 8.59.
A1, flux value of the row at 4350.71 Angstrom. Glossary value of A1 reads 8.607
